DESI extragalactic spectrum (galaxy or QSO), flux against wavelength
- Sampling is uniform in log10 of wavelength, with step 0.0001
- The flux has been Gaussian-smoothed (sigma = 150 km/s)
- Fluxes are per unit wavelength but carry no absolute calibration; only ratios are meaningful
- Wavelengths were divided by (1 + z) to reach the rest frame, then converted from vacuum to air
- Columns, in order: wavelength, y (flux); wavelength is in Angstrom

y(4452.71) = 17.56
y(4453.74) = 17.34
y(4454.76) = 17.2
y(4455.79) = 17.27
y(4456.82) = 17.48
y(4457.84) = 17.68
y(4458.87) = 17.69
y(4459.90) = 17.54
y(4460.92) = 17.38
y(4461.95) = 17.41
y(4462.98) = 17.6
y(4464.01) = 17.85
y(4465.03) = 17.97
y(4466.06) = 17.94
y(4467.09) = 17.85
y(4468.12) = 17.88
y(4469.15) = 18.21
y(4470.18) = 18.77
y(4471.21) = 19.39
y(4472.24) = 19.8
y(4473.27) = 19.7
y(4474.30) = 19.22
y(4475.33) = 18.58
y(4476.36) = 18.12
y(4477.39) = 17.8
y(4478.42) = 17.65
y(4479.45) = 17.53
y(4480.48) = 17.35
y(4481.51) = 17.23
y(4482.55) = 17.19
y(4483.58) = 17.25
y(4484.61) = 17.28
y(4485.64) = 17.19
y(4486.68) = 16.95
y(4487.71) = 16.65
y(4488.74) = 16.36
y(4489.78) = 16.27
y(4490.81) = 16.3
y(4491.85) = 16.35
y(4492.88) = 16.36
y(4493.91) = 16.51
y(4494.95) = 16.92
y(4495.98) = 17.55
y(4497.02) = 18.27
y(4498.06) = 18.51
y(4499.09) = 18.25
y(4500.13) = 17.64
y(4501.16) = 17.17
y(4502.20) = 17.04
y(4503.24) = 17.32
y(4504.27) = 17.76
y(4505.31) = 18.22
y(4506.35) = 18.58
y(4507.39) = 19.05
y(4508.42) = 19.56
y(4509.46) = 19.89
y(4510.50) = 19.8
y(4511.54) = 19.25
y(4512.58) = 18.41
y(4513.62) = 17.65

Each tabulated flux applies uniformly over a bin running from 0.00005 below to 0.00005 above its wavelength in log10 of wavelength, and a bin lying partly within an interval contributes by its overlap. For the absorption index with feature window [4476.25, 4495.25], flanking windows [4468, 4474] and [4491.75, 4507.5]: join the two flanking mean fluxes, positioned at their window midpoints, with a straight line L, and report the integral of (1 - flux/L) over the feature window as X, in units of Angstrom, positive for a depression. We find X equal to 1.35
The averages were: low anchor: 19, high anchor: 17.6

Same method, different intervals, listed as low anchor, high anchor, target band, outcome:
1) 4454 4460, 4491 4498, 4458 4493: -0.9 Angstrom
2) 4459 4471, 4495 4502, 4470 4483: -0.3 Angstrom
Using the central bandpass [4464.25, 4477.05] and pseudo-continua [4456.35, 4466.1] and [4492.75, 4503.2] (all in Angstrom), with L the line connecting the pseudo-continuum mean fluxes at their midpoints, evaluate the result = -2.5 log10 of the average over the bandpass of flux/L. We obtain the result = -0.06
